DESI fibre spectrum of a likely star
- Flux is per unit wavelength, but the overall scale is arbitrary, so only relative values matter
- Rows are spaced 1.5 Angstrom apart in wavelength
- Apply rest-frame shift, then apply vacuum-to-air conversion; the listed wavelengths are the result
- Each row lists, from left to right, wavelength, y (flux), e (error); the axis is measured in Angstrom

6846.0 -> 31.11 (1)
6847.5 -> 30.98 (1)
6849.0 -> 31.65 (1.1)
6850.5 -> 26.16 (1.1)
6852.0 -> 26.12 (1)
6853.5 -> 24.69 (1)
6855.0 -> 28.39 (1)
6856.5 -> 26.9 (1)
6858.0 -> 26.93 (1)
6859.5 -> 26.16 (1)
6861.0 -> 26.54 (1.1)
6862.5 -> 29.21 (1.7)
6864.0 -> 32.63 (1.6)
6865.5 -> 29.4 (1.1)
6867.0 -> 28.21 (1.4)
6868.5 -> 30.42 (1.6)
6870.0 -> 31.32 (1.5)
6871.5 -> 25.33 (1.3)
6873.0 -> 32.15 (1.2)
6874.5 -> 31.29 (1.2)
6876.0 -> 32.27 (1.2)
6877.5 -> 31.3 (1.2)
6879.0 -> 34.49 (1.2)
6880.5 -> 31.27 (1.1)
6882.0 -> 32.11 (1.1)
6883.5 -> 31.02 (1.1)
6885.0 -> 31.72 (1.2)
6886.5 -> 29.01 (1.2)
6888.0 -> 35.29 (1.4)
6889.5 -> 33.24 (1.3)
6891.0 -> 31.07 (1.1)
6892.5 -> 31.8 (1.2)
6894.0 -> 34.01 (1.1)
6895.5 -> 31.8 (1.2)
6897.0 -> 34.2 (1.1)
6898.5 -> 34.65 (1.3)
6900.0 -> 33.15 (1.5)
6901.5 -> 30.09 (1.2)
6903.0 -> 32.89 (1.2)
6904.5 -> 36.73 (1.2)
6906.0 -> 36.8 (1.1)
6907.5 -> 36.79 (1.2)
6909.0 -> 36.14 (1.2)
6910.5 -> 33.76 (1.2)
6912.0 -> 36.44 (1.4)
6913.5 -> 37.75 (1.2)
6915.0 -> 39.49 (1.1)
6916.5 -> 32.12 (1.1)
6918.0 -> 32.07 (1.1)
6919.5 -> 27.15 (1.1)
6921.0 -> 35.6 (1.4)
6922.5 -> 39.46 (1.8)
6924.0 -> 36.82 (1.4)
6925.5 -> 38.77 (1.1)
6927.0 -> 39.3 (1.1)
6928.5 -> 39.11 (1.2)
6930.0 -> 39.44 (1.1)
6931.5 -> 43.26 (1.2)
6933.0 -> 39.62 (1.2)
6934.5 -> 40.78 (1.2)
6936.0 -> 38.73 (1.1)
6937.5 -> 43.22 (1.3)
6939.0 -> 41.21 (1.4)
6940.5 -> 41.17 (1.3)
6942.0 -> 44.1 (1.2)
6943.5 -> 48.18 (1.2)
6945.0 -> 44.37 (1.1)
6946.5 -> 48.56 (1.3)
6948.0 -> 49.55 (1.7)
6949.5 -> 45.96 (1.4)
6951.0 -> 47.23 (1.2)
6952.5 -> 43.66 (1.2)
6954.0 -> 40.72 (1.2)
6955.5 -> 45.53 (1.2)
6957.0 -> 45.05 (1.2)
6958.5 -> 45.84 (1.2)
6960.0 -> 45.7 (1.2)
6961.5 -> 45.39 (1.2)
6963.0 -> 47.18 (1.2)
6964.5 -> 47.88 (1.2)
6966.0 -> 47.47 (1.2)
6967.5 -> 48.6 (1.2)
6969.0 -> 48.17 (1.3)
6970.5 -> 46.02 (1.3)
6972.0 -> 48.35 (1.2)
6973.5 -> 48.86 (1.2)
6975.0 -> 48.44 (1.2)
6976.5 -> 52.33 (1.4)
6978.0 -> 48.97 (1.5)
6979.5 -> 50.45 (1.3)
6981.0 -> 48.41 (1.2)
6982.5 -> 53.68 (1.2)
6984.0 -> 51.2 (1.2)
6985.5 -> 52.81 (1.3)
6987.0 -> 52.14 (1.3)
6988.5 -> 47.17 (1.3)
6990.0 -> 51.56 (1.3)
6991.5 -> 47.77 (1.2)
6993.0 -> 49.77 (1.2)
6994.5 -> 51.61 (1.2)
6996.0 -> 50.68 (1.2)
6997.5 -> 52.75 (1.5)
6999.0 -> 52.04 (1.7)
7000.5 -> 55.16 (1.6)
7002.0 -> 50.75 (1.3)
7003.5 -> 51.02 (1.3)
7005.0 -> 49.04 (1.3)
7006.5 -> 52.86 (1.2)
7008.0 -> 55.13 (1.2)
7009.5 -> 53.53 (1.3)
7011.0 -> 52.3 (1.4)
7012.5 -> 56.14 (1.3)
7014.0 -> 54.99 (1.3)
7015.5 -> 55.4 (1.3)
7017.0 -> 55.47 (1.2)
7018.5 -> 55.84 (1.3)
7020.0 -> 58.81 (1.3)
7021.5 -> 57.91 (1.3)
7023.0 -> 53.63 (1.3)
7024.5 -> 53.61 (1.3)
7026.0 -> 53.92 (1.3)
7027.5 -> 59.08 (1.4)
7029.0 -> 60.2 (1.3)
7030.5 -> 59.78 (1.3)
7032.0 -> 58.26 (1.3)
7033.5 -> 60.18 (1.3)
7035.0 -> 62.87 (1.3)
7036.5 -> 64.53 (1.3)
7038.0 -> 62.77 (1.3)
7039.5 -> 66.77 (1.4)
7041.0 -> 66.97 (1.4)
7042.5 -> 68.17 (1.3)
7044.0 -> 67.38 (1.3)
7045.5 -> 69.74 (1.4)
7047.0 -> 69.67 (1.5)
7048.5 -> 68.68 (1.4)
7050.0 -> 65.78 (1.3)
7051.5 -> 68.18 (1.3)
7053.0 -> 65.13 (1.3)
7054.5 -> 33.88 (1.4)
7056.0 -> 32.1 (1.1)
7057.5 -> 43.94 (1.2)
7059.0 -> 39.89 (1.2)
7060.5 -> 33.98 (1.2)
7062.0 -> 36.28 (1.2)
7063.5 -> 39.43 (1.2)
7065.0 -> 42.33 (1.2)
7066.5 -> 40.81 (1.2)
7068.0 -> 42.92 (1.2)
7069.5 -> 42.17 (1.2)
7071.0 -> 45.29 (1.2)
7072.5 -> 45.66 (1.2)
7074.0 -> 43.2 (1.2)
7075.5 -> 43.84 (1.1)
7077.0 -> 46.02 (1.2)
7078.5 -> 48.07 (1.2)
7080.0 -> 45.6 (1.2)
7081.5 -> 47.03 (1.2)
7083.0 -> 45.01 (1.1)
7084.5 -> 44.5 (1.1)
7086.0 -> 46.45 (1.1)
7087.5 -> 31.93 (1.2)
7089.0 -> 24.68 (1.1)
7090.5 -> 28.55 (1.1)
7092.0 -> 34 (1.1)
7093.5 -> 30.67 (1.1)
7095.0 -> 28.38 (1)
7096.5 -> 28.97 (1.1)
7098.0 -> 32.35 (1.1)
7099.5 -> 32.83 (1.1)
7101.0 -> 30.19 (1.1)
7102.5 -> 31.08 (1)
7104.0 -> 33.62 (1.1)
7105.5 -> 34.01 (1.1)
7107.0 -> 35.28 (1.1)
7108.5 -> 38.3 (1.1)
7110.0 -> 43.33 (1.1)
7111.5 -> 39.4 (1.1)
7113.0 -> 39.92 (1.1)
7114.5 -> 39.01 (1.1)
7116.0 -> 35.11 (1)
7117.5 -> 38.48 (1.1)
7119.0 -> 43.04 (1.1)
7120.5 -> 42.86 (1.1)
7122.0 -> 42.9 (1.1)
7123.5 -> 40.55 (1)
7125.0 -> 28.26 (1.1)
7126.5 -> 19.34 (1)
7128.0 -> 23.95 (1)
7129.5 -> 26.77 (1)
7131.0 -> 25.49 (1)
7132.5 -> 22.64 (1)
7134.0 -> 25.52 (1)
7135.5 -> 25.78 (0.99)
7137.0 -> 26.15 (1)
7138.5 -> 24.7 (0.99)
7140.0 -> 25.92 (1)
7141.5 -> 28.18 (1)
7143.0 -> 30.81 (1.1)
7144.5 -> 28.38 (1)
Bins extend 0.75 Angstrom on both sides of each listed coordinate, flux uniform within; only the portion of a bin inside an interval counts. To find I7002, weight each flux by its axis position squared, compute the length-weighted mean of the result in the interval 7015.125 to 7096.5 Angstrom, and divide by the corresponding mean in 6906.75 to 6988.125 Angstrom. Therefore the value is 1.2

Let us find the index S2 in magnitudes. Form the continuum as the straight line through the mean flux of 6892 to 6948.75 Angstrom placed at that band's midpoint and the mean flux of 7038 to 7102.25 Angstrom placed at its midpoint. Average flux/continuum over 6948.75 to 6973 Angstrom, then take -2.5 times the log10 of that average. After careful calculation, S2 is -0.16 mag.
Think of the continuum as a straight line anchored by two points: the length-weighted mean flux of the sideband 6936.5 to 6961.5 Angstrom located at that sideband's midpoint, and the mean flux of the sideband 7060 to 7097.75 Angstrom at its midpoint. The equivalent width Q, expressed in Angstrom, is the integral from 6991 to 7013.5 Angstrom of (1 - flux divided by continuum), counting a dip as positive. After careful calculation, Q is -5.0 Angstrom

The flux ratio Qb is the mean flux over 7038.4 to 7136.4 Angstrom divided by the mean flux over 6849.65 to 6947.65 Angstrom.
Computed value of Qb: 1.2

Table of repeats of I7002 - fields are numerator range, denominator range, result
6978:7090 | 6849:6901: 1.78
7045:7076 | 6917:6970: 1.16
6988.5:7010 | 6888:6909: 1.57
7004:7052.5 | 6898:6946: 1.63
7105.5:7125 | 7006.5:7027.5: 0.73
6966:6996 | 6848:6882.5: 1.75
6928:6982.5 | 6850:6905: 1.52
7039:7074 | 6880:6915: 1.60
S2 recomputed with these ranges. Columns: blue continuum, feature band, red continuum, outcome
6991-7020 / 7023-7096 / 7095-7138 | -0.14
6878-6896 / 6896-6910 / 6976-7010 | 0.02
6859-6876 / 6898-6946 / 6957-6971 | 0.04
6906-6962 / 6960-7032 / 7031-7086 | -0.13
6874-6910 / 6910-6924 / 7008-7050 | 0.09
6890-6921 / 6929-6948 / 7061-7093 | -0.21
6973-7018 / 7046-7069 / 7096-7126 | -0.11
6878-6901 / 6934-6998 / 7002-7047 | 0.00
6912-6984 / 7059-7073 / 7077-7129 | -0.08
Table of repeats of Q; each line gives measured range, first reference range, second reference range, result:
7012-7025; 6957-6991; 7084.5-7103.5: -4.00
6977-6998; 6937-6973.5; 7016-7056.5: 0.36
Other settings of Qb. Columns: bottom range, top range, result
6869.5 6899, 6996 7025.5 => 1.69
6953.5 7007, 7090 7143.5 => 0.65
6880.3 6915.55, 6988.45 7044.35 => 1.66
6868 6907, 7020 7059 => 1.84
